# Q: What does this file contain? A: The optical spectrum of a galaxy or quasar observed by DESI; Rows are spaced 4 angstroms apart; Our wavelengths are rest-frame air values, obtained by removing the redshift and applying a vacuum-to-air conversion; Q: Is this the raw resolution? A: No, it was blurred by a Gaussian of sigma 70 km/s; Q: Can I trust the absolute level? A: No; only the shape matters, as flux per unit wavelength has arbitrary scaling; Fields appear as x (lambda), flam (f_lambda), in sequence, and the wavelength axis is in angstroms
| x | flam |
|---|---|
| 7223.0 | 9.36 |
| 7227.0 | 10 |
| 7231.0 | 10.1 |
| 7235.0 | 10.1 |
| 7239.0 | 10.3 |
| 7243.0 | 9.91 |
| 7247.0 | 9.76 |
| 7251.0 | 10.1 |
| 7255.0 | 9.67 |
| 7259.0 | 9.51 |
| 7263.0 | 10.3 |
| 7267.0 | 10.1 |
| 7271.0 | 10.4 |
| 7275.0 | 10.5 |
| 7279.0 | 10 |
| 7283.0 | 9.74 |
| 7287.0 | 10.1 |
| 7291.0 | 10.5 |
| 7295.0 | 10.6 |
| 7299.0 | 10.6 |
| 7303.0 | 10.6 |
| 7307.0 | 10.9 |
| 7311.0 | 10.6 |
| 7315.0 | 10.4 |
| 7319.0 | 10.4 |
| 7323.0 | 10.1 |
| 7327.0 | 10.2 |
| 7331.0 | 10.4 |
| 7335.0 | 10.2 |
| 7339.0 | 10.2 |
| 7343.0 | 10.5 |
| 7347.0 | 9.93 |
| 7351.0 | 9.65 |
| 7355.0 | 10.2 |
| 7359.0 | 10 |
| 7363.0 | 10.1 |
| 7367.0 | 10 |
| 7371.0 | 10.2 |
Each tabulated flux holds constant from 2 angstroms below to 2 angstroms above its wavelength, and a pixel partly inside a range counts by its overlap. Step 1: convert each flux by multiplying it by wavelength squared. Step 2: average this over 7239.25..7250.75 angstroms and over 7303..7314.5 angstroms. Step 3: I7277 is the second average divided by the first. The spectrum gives 1.09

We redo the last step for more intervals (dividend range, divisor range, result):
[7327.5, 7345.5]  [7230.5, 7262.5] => 1.06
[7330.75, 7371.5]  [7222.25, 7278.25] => 1.04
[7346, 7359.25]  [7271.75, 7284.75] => 1.00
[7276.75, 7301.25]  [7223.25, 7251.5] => 1.04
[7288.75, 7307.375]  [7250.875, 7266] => 1.09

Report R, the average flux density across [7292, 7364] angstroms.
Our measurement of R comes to 10.3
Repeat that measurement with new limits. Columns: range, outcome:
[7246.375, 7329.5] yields 10.3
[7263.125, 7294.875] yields 10.2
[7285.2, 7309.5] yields 10.6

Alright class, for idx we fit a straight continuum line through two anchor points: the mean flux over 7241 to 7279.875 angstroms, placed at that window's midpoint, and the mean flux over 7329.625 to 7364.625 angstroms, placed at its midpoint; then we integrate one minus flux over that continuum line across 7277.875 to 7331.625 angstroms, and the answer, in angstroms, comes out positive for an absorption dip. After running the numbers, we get -1.6 angstroms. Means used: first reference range 10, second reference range 10.1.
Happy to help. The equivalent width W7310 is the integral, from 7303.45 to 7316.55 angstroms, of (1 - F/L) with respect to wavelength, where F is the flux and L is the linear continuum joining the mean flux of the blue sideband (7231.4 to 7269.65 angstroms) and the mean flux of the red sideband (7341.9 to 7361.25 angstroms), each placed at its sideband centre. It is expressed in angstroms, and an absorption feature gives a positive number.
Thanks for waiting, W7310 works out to -0.8 angstroms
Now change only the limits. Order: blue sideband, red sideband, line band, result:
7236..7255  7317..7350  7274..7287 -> 0.04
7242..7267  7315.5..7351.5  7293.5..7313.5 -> -1.13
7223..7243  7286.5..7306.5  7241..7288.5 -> 1.28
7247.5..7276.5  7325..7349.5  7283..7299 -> -0.35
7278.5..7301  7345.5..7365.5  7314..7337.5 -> -0.38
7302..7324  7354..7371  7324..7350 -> 0.24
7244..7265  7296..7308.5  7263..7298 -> 0.19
